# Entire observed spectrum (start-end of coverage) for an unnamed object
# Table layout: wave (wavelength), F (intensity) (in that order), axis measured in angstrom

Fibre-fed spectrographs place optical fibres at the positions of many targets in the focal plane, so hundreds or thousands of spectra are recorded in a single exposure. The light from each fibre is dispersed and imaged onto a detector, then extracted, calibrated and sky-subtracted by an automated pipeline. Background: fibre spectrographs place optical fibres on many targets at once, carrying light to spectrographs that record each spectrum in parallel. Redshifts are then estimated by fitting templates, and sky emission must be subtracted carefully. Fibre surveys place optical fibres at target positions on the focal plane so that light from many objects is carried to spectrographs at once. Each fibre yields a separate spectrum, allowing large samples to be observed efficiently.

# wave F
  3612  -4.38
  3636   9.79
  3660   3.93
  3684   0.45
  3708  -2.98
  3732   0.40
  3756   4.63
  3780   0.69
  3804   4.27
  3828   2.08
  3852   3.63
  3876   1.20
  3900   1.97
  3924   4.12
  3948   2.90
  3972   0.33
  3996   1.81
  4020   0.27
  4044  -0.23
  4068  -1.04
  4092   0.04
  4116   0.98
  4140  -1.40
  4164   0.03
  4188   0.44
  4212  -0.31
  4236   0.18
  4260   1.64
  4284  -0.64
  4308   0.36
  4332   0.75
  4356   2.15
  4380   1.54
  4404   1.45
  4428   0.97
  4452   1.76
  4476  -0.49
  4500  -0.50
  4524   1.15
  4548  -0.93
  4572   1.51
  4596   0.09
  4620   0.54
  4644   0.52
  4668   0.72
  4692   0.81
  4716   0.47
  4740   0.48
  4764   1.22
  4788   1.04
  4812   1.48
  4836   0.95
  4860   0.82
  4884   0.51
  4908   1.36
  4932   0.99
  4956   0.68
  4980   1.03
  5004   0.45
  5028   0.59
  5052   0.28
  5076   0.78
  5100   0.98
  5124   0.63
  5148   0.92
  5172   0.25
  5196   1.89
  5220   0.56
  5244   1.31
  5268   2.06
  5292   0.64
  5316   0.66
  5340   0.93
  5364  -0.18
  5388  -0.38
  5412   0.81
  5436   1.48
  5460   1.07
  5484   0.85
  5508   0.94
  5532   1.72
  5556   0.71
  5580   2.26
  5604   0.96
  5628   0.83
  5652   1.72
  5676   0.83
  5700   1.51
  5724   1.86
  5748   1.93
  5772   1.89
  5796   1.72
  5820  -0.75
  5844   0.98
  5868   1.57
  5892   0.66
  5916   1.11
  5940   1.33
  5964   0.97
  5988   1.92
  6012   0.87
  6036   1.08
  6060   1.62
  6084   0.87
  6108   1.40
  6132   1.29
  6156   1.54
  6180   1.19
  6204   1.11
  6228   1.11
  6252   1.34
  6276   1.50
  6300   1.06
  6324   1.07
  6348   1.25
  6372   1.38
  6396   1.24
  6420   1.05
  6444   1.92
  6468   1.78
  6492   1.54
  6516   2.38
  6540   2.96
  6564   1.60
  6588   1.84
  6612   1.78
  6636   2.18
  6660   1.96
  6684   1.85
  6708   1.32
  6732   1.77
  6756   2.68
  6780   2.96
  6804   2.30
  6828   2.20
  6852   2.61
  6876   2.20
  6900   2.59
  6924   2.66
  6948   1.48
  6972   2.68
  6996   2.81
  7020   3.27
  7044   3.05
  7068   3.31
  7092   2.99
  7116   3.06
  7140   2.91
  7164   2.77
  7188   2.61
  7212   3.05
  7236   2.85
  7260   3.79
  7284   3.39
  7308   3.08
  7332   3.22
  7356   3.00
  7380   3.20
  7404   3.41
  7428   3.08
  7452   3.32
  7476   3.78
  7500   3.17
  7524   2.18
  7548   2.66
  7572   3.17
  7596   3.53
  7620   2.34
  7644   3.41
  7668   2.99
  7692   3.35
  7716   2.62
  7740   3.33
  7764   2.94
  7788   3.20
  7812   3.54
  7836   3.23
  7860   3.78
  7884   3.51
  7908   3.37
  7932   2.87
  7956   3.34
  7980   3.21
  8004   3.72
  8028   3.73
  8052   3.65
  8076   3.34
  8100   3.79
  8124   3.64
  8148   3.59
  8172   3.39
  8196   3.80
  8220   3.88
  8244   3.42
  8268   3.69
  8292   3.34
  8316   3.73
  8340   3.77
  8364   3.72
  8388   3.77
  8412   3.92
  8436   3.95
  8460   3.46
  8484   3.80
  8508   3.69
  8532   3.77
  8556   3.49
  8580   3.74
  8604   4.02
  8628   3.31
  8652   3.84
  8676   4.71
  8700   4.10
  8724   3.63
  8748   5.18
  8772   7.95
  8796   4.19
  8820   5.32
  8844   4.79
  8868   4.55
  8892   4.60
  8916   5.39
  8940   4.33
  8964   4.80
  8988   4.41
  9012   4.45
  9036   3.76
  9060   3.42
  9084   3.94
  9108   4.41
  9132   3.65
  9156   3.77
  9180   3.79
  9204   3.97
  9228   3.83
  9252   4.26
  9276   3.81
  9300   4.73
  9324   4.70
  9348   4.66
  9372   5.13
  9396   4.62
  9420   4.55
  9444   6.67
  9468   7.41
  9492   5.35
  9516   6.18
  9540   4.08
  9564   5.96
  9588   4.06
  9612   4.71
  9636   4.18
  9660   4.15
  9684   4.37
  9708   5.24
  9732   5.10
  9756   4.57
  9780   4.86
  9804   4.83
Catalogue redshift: 0.75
